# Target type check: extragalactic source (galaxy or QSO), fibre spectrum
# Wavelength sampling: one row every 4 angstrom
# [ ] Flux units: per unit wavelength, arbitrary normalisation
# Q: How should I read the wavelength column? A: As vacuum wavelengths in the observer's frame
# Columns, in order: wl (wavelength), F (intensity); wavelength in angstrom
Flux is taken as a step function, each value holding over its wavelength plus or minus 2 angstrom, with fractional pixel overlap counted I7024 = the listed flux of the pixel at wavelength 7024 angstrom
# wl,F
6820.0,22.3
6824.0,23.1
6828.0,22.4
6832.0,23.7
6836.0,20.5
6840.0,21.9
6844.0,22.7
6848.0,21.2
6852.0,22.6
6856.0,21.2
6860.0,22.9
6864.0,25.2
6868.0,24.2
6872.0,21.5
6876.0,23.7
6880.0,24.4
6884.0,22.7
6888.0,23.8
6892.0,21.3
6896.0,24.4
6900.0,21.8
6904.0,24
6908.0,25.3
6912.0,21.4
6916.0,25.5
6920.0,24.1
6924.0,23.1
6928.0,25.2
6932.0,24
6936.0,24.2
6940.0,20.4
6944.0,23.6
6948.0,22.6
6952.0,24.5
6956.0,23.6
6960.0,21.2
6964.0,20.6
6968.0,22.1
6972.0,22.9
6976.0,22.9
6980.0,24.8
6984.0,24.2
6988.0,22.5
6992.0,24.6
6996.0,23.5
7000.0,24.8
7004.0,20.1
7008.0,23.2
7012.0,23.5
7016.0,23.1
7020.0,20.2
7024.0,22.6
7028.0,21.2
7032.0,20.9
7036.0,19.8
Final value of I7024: 22.6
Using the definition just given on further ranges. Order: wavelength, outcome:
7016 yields 23.1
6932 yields 24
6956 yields 23.6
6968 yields 22.1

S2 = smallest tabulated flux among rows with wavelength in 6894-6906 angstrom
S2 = 21.8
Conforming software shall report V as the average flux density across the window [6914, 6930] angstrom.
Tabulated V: 24.5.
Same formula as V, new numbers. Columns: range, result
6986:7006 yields 23.1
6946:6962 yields 23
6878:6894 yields 23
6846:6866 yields 22.6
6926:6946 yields 23.5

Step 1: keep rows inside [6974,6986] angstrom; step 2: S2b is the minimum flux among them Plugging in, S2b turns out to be 22.9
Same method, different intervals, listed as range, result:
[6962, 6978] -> 20.6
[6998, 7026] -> 20.1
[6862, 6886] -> 21.5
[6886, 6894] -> 21.3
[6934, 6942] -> 20.4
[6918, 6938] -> 23.1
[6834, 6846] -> 20.5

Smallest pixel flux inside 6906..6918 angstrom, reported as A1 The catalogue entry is 21.4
